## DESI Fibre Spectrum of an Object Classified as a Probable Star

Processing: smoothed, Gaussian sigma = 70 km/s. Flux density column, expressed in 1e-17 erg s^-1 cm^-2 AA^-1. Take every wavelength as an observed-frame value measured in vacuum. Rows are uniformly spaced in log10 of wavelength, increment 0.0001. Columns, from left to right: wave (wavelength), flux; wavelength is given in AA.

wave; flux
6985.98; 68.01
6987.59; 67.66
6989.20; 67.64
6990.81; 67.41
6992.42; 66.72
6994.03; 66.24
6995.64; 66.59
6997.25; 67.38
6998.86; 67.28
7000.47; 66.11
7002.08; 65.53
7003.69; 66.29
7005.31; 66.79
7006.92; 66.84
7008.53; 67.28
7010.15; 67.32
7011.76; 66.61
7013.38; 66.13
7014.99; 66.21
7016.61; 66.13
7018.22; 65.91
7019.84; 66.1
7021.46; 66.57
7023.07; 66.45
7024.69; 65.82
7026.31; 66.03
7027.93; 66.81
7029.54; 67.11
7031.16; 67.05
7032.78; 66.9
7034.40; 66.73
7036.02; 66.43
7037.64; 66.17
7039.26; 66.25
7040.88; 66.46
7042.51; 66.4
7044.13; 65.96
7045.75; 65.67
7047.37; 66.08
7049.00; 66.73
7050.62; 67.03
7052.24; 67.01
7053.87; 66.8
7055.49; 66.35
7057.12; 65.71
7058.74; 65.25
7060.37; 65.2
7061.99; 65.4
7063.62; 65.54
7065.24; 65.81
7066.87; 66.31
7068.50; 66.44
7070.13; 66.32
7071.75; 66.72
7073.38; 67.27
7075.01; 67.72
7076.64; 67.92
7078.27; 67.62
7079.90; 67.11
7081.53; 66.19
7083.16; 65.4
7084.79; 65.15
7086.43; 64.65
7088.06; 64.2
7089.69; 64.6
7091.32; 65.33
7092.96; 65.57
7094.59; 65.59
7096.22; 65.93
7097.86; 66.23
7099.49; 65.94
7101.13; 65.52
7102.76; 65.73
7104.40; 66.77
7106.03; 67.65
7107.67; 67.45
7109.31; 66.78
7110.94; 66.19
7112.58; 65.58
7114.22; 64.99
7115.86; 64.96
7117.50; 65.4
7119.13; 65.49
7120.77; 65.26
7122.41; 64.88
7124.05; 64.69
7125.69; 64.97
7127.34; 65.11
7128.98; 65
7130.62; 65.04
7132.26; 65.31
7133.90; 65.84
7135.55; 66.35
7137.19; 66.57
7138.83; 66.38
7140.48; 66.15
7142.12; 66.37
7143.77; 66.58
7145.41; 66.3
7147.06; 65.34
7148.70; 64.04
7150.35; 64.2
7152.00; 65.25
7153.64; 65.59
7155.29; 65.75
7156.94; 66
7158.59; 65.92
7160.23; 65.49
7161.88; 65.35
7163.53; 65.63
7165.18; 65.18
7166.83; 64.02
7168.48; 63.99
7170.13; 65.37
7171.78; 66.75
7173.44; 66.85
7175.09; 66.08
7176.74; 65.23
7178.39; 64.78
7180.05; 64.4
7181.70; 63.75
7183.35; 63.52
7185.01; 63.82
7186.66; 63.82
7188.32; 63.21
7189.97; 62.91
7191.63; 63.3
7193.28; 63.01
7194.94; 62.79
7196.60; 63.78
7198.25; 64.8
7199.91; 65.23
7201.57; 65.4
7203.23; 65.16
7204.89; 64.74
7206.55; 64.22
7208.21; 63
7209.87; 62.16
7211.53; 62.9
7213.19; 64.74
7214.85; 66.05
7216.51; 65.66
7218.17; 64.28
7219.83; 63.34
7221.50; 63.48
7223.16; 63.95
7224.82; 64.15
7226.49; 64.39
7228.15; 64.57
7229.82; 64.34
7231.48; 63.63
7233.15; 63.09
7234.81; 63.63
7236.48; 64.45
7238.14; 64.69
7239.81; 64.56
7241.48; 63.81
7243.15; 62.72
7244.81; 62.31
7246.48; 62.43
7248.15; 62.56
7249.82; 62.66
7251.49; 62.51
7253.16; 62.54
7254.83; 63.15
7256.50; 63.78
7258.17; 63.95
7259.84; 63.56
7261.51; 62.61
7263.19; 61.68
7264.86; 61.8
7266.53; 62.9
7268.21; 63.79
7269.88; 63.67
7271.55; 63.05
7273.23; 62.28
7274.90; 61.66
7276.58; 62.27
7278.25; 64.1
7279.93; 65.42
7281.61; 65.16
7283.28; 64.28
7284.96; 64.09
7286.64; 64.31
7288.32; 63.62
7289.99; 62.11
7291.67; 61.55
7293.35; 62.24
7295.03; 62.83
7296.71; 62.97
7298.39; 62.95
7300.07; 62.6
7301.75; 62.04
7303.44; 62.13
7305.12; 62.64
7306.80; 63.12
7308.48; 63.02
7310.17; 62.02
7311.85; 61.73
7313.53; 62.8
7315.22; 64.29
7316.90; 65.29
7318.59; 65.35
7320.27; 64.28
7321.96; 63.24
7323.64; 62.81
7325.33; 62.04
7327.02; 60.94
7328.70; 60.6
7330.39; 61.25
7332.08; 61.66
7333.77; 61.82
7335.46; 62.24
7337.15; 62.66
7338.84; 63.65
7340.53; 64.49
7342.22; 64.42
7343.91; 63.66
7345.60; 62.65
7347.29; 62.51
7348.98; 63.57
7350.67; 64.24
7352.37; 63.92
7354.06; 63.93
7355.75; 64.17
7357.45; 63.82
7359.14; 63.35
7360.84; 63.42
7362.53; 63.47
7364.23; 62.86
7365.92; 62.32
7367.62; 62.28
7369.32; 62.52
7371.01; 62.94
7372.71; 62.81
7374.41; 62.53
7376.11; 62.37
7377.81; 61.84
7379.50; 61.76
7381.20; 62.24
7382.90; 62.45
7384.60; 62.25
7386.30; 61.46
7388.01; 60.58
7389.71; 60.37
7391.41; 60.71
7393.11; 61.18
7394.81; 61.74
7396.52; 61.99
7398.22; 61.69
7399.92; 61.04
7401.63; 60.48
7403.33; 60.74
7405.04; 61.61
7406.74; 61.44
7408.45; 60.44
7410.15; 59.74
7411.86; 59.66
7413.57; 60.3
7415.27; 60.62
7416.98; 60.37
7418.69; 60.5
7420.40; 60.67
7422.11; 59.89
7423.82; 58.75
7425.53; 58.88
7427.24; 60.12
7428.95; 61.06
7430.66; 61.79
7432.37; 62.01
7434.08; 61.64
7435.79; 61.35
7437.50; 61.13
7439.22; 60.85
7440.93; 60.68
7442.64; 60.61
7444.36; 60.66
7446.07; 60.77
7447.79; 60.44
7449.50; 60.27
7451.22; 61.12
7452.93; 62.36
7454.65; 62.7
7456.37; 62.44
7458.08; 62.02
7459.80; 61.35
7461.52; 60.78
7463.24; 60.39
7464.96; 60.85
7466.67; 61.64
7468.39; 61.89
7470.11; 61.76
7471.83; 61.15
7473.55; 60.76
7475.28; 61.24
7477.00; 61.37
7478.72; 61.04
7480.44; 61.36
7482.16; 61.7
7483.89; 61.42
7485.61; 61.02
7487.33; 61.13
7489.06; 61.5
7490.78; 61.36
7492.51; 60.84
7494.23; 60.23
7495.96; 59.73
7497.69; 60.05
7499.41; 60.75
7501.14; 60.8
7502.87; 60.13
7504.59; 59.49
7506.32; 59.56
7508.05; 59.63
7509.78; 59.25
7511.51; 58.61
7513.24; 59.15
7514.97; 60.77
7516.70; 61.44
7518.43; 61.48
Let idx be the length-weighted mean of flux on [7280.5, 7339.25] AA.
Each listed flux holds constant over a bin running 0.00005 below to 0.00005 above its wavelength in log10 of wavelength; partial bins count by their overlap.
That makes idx 62.9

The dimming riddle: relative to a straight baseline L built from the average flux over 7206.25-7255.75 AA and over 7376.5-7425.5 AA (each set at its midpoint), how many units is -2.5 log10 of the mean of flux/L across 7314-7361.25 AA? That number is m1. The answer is -0.022 mag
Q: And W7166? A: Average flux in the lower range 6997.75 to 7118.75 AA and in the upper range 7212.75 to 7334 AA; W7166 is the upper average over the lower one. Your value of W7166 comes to 1.0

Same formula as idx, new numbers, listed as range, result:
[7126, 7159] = 65.6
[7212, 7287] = 63.6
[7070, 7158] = 65.8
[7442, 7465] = 61.2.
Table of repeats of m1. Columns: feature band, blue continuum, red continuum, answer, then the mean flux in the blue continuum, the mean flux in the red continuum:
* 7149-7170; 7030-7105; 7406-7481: -0.01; 66.2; 60.9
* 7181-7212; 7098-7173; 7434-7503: 0.02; 65.6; 61.1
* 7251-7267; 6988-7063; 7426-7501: 0.01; 66.5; 61.1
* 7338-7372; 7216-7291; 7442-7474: -0.02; 63.5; 61.3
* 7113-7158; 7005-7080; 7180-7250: -0.01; 66.5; 63.9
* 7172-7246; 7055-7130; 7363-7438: 0.00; 65.9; 61.3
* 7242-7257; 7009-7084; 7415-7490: 0.02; 66.4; 61.1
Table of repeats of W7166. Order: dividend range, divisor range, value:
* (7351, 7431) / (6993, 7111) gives 0.93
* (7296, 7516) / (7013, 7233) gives 0.94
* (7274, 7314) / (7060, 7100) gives 0.95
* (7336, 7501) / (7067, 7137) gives 0.93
